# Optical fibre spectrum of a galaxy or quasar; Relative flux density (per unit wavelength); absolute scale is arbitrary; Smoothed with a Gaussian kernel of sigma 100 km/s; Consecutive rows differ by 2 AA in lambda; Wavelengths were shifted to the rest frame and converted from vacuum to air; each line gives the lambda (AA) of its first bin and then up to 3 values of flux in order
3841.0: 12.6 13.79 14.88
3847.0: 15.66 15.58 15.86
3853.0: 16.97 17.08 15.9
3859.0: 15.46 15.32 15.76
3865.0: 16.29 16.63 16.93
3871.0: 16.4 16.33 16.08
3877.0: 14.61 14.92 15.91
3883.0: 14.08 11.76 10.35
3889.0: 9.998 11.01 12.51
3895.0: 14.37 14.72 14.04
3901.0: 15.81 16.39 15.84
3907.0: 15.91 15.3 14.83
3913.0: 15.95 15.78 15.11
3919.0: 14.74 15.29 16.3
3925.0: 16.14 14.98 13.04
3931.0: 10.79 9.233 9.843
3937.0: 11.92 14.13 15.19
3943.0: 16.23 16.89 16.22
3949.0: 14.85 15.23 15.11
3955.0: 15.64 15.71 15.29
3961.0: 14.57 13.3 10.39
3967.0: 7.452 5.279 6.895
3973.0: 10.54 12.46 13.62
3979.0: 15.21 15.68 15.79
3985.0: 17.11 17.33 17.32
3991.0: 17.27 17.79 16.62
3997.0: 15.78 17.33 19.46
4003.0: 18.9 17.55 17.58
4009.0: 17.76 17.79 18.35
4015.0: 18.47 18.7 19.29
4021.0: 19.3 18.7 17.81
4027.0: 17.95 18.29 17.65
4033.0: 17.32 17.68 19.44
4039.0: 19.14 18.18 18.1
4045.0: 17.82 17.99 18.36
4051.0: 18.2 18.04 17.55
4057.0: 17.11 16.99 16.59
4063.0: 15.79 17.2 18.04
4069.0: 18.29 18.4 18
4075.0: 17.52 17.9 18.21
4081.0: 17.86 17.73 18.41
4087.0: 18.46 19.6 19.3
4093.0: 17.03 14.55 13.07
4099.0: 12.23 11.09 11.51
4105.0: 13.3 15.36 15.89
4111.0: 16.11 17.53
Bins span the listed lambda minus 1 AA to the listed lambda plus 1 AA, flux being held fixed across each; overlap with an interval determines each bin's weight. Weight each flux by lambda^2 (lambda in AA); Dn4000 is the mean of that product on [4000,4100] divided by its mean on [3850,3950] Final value 1.30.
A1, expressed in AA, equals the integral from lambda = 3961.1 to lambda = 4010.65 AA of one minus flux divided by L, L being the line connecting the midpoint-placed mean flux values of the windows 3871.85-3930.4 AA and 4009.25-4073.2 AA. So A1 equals 5.64 AA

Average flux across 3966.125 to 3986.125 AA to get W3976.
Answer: 12.1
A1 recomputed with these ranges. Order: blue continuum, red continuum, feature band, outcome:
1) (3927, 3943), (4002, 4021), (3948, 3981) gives 4.3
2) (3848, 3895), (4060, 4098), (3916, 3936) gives 2.5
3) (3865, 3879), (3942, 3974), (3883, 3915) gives 2.4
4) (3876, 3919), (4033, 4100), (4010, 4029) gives -2.1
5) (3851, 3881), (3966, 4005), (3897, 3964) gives 2.6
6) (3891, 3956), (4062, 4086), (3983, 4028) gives -4.3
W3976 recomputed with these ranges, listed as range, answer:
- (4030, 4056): 18.1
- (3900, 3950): 14.7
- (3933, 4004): 14.4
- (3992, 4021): 18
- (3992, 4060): 18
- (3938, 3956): 15.5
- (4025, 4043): 18.2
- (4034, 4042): 18.6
